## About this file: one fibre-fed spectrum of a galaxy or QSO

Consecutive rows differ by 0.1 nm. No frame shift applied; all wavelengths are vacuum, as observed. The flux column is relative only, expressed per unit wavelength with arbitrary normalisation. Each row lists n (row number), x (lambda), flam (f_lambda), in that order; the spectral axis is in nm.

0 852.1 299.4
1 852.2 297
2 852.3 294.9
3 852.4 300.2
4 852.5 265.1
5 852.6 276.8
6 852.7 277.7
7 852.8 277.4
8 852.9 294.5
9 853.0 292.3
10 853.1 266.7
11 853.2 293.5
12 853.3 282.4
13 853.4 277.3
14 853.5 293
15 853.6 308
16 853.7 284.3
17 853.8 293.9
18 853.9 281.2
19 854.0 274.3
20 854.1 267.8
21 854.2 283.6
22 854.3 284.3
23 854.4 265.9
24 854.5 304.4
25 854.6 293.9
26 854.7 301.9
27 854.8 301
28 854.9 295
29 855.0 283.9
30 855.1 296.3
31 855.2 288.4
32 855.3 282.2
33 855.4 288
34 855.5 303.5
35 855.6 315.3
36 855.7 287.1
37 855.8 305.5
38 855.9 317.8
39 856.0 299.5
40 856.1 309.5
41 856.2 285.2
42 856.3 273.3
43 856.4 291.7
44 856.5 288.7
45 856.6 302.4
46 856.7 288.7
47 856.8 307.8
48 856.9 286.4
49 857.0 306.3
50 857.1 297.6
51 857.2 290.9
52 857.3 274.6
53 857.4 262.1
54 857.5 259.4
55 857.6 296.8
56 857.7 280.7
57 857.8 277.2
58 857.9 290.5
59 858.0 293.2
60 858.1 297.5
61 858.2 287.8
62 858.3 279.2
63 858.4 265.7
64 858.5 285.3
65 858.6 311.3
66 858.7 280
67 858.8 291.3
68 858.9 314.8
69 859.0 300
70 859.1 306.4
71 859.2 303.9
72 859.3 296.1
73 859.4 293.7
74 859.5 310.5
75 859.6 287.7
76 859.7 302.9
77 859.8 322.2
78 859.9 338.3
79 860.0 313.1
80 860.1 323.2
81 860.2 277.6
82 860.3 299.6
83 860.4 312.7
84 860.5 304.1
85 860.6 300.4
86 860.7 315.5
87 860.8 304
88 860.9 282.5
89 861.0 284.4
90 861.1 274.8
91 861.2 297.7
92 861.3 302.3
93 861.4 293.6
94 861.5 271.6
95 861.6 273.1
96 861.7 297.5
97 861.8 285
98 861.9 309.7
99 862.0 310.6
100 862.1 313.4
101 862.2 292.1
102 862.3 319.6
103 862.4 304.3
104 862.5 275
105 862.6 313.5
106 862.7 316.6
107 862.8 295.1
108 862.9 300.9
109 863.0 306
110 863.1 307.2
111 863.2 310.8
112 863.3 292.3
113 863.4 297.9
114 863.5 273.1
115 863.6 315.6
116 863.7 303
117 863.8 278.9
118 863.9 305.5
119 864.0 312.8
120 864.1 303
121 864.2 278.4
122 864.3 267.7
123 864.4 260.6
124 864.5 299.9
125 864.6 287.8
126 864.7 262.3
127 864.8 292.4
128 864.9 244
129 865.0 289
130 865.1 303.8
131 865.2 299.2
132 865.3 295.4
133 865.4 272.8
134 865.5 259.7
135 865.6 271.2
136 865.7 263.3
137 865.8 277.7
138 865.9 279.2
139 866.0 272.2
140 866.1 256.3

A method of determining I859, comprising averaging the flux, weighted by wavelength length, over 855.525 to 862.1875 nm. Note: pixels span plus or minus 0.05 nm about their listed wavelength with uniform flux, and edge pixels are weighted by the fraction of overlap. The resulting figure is 296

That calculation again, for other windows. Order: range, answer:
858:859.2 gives 293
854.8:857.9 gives 292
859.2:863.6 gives 300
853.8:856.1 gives 292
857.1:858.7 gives 284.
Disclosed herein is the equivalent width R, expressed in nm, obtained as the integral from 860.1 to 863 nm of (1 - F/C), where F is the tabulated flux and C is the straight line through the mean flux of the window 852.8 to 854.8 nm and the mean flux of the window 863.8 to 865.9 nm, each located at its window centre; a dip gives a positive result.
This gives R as -0.15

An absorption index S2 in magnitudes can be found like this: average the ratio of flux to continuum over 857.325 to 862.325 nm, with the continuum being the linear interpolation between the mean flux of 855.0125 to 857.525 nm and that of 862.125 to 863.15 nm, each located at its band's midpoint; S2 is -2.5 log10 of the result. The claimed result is 0.01 mag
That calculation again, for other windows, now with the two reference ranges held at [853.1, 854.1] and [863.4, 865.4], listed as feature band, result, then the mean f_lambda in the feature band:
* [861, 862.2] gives -0.02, 293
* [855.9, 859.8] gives -0.02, 292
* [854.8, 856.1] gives -0.04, 298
